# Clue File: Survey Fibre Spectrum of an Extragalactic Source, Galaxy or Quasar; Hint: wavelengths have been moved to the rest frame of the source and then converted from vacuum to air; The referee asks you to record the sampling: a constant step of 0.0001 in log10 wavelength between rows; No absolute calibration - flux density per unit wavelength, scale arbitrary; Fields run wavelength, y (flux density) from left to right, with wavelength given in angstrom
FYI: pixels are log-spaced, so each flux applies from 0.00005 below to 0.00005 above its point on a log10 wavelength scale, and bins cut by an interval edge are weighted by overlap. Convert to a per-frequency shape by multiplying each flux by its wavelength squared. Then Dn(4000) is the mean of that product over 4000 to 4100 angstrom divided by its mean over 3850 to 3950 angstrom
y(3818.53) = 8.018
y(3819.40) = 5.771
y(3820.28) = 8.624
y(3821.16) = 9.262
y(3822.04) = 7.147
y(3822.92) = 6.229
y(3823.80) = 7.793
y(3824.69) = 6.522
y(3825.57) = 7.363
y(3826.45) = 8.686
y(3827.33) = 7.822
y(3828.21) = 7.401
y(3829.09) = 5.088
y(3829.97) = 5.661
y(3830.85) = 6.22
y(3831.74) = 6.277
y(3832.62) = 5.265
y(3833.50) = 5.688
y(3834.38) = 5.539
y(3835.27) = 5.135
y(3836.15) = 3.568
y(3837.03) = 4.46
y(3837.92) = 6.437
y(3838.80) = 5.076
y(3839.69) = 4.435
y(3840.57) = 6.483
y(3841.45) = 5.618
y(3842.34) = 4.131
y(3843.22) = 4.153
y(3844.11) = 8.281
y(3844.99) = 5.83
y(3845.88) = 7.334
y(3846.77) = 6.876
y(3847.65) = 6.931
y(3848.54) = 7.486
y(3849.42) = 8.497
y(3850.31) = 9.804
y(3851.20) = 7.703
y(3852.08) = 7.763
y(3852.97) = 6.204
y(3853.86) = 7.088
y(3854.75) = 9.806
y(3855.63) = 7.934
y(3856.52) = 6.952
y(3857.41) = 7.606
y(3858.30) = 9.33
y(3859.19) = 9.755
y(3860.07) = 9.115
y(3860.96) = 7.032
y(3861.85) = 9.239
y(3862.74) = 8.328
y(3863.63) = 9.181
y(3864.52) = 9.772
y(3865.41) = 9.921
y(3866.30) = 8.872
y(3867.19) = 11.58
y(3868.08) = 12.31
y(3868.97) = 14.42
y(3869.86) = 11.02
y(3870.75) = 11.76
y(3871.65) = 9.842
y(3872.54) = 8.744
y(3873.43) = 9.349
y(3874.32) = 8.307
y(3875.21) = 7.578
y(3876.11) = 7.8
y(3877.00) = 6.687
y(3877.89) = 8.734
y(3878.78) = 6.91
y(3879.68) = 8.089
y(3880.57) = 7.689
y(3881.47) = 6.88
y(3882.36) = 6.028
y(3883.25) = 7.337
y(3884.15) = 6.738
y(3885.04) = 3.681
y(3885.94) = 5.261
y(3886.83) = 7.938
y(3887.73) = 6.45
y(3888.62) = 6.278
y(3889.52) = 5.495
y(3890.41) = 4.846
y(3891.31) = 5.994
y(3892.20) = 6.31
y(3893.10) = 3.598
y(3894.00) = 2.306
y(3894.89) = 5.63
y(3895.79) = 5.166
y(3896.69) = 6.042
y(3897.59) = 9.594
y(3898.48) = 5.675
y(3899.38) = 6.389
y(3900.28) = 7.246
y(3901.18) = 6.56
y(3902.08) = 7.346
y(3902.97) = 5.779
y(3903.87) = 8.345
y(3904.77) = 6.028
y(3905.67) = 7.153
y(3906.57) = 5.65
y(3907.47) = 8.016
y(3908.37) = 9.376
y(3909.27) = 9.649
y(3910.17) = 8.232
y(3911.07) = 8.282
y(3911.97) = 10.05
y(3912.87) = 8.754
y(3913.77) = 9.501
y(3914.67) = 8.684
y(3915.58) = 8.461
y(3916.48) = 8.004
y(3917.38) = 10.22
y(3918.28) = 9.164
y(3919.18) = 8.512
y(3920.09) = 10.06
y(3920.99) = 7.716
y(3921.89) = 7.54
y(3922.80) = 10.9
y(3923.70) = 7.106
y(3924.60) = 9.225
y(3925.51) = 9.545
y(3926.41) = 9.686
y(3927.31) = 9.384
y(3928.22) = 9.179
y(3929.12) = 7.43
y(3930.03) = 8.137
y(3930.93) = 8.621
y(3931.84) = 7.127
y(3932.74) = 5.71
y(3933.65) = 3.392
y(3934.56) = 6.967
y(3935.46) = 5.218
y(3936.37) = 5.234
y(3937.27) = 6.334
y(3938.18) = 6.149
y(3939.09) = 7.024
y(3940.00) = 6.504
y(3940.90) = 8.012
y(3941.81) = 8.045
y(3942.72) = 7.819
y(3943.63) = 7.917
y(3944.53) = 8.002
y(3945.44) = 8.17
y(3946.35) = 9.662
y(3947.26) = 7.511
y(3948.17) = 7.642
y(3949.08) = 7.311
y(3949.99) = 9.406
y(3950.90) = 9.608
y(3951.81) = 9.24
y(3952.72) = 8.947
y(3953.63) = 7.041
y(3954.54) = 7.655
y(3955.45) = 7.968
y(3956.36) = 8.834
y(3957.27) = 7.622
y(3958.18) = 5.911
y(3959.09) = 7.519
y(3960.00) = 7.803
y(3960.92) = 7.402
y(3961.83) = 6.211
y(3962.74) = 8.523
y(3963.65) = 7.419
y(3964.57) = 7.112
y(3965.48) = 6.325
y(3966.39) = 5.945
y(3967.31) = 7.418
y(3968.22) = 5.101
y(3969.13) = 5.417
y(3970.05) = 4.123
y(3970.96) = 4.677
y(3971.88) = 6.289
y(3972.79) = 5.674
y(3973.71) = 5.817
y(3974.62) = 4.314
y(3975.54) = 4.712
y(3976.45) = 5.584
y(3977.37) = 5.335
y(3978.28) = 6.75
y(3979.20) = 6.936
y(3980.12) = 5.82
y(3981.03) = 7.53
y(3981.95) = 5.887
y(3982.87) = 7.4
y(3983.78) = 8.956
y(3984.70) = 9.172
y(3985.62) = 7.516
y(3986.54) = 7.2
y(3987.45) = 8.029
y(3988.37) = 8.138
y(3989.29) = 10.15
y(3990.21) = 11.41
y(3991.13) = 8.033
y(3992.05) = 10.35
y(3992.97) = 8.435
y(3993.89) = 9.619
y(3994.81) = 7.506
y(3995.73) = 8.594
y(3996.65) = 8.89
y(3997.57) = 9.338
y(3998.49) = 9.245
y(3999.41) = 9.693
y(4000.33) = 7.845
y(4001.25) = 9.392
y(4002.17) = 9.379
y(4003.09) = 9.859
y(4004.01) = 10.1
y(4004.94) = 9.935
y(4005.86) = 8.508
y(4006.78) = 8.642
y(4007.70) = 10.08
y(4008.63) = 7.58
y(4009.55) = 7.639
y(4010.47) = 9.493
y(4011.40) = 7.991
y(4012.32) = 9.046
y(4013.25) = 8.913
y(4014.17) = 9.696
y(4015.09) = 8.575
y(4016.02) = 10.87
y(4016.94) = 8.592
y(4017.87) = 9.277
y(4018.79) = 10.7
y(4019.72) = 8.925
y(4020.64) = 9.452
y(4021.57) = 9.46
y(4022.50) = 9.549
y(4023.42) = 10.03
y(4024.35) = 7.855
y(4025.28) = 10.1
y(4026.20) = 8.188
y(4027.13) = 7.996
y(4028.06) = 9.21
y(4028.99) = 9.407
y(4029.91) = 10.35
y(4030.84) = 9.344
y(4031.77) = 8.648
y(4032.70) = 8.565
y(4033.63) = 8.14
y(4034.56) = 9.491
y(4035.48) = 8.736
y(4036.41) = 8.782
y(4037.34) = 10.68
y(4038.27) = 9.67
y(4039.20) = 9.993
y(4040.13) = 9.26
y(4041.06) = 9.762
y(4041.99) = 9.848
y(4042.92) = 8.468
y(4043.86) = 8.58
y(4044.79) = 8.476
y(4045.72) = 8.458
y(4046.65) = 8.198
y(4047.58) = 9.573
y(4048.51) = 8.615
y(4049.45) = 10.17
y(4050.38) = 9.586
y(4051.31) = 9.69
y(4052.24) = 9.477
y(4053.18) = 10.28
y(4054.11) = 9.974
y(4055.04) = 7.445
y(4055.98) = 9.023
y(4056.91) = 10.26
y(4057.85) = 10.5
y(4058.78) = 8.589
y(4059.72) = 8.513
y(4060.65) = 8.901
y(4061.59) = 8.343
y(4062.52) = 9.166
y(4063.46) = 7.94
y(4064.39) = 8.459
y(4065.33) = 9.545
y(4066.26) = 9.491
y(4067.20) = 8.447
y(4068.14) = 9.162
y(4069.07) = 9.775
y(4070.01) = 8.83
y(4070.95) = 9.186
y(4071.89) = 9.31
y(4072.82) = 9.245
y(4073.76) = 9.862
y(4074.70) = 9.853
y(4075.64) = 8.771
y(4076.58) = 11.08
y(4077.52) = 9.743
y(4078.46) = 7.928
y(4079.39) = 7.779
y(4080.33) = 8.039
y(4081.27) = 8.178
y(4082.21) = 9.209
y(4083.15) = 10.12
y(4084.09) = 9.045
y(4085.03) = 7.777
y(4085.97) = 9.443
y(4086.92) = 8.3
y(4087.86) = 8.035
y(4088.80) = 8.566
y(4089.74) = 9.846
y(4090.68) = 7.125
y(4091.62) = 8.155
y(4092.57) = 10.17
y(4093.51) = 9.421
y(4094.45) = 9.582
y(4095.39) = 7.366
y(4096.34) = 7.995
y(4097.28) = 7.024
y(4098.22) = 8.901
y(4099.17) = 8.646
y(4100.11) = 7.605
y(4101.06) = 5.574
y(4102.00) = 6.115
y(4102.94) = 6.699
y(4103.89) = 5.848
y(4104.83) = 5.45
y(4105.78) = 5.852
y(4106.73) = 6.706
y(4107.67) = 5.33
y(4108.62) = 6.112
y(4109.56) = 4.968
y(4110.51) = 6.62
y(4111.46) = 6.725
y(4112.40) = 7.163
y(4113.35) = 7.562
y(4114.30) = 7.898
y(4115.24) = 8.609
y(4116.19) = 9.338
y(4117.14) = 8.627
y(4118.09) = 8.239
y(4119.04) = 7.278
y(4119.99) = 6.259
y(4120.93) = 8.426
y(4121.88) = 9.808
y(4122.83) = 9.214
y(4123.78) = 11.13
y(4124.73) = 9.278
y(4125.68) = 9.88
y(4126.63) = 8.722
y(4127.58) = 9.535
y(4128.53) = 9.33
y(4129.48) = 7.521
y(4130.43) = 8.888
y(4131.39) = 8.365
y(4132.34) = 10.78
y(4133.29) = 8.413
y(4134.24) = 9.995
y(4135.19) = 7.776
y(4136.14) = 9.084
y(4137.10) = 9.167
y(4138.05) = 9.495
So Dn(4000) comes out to 1.2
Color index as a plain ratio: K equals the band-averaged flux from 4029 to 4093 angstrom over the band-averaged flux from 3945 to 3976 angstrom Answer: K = 1.3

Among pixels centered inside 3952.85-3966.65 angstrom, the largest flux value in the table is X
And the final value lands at 8.834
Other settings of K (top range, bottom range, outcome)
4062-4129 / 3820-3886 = 1.10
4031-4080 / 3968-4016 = 1.15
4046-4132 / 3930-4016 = 1.10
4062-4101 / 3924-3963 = 1.14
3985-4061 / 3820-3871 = 1.21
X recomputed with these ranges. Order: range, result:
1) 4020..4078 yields 11.08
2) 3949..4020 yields 11.41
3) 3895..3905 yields 9.594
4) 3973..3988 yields 9.172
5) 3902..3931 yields 10.9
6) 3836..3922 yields 14.42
